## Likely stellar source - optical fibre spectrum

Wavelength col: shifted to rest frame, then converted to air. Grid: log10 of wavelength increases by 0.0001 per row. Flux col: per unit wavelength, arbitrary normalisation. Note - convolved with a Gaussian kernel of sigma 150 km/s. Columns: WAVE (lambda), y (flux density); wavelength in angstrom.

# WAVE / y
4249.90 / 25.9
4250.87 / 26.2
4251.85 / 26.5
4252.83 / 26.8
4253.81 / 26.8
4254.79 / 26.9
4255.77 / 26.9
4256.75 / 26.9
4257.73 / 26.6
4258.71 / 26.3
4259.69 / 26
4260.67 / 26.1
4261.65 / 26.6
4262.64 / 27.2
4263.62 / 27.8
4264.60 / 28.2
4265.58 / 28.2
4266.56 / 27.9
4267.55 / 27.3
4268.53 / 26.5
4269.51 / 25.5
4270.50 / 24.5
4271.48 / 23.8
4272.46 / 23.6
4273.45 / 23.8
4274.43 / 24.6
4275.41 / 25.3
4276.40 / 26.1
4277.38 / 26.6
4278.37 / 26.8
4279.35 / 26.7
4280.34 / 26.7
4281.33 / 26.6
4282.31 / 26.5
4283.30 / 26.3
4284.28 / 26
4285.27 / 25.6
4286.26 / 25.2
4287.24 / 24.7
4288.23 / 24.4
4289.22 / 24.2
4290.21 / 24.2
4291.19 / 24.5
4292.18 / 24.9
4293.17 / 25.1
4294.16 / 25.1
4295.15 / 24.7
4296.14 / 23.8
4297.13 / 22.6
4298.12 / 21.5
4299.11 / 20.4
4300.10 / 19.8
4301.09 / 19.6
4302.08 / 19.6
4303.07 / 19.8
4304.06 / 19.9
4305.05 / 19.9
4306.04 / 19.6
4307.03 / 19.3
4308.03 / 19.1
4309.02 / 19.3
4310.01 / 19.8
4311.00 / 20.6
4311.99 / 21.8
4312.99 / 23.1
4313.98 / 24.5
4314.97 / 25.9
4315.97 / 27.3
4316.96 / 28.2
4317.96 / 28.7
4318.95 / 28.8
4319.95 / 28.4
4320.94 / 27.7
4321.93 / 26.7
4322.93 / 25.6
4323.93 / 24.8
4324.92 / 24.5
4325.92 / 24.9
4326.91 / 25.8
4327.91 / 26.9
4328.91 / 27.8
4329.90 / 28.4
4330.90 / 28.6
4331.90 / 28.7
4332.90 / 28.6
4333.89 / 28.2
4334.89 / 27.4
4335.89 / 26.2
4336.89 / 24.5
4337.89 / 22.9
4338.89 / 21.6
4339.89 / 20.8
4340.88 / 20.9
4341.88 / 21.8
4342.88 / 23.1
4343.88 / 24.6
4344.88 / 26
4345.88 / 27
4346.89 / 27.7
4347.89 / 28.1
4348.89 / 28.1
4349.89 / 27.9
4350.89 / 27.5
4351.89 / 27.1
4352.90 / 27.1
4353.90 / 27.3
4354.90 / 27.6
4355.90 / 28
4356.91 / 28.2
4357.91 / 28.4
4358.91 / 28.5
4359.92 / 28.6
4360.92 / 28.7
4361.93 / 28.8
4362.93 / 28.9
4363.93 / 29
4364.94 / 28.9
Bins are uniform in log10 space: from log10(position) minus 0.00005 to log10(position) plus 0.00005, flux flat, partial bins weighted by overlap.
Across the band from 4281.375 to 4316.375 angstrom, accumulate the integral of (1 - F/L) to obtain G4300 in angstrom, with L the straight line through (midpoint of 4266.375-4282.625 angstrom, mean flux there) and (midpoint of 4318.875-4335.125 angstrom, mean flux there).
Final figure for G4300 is 4.7 angstrom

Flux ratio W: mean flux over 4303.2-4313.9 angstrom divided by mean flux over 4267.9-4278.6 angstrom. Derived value 0.81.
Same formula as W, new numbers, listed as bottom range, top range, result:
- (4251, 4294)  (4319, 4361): 1.02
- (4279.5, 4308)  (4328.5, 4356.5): 1.13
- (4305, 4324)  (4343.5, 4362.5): 1.15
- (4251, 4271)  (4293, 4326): 0.87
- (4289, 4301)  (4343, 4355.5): 1.16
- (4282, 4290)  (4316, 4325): 1.08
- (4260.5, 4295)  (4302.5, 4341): 0.95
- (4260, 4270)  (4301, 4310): 0.72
